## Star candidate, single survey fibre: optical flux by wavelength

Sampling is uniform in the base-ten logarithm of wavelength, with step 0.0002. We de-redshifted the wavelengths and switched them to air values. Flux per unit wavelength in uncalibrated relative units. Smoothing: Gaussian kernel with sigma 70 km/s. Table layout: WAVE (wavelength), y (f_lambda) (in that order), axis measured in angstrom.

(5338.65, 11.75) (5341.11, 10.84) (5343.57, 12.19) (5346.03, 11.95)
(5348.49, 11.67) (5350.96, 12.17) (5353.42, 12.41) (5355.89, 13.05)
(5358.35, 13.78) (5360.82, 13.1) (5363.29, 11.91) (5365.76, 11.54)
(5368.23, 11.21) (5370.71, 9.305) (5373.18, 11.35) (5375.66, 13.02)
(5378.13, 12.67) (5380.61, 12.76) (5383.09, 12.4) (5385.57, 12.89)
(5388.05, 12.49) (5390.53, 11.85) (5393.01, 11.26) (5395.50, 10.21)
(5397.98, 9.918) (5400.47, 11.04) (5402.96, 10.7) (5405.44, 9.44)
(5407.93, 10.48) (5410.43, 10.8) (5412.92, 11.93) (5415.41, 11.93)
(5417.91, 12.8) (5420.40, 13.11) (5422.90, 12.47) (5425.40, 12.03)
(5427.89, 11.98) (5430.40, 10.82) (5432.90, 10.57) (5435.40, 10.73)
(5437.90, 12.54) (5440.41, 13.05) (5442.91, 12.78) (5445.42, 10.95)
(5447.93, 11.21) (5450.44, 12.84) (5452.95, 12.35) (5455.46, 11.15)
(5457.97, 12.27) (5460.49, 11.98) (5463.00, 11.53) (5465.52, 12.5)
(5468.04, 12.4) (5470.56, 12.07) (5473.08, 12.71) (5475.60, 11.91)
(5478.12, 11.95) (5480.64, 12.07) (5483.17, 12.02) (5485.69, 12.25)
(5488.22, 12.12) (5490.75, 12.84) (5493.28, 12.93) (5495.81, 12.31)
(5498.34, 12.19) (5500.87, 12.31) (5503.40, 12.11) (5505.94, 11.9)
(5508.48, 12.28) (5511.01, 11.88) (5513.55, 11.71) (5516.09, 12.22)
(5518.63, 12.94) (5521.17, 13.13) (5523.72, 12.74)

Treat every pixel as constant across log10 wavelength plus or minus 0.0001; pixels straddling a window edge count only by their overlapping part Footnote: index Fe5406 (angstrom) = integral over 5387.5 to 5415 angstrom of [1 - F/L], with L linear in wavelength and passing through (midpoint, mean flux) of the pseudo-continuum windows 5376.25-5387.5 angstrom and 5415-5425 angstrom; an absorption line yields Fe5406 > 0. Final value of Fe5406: 3.75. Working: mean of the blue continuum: 12.7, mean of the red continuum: 12.6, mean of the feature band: 10.9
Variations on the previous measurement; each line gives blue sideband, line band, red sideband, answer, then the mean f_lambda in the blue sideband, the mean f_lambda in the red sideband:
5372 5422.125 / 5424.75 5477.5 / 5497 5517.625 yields -0.23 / 11.7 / 12.1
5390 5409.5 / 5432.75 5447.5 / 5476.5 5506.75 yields -0.68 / 10.6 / 12.3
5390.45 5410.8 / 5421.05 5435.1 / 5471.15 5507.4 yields -0.64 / 10.6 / 12.3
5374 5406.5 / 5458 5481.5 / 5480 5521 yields -0.08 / 11.6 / 12.3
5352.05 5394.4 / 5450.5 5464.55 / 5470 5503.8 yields 0.34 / 12.2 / 12.3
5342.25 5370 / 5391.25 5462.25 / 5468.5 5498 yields 4.07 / 12.2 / 12.3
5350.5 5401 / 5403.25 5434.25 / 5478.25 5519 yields 1.37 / 11.9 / 12.2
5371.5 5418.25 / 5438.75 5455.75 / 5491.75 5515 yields -0.38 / 11.5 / 12.2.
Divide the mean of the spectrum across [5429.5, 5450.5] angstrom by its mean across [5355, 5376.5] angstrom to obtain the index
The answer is 0.97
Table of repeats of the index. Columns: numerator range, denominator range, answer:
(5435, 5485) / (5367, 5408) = 1.06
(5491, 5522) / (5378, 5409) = 1.09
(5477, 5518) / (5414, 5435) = 1.02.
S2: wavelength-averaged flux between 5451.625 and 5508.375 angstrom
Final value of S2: 12.2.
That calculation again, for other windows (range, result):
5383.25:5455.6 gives 11.6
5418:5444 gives 12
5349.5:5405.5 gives 11.8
